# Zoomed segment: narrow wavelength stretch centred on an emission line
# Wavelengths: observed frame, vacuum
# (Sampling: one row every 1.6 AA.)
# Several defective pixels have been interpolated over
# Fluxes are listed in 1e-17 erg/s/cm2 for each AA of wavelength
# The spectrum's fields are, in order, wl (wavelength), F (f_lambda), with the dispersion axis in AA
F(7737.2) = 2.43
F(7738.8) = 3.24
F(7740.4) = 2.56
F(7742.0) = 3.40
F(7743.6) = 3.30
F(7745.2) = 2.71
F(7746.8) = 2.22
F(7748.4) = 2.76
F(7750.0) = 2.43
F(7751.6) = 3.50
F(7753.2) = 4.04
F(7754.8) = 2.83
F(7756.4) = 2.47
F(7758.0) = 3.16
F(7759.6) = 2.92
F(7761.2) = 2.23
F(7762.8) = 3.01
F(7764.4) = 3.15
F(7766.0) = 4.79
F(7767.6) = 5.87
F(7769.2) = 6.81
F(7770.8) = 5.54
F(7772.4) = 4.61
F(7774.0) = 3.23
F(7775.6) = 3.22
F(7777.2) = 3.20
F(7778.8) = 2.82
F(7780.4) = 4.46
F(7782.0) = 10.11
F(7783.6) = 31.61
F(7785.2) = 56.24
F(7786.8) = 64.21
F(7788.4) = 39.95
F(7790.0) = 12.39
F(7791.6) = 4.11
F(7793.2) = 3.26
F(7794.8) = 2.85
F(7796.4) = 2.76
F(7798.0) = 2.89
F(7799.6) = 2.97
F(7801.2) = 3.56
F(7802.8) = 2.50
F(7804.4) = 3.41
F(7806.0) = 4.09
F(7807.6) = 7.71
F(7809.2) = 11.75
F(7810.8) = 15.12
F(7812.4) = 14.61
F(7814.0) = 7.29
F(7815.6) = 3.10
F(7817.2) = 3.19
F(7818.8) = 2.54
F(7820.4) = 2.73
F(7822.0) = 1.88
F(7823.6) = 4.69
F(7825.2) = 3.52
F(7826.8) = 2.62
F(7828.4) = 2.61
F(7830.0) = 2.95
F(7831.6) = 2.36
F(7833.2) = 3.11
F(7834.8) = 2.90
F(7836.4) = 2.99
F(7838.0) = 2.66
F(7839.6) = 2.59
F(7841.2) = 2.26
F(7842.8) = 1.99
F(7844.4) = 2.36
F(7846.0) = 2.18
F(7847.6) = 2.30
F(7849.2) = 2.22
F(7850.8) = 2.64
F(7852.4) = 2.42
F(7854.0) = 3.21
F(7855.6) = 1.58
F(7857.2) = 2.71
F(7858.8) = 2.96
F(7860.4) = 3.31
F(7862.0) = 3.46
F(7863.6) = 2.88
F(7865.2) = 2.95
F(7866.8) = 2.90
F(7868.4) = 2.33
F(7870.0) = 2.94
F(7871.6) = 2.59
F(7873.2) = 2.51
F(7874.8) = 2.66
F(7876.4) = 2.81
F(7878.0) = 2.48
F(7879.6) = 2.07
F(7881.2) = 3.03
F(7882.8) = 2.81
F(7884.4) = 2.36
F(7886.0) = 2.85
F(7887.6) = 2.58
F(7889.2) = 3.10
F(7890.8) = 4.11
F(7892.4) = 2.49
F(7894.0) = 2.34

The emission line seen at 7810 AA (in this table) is [N II] 6583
